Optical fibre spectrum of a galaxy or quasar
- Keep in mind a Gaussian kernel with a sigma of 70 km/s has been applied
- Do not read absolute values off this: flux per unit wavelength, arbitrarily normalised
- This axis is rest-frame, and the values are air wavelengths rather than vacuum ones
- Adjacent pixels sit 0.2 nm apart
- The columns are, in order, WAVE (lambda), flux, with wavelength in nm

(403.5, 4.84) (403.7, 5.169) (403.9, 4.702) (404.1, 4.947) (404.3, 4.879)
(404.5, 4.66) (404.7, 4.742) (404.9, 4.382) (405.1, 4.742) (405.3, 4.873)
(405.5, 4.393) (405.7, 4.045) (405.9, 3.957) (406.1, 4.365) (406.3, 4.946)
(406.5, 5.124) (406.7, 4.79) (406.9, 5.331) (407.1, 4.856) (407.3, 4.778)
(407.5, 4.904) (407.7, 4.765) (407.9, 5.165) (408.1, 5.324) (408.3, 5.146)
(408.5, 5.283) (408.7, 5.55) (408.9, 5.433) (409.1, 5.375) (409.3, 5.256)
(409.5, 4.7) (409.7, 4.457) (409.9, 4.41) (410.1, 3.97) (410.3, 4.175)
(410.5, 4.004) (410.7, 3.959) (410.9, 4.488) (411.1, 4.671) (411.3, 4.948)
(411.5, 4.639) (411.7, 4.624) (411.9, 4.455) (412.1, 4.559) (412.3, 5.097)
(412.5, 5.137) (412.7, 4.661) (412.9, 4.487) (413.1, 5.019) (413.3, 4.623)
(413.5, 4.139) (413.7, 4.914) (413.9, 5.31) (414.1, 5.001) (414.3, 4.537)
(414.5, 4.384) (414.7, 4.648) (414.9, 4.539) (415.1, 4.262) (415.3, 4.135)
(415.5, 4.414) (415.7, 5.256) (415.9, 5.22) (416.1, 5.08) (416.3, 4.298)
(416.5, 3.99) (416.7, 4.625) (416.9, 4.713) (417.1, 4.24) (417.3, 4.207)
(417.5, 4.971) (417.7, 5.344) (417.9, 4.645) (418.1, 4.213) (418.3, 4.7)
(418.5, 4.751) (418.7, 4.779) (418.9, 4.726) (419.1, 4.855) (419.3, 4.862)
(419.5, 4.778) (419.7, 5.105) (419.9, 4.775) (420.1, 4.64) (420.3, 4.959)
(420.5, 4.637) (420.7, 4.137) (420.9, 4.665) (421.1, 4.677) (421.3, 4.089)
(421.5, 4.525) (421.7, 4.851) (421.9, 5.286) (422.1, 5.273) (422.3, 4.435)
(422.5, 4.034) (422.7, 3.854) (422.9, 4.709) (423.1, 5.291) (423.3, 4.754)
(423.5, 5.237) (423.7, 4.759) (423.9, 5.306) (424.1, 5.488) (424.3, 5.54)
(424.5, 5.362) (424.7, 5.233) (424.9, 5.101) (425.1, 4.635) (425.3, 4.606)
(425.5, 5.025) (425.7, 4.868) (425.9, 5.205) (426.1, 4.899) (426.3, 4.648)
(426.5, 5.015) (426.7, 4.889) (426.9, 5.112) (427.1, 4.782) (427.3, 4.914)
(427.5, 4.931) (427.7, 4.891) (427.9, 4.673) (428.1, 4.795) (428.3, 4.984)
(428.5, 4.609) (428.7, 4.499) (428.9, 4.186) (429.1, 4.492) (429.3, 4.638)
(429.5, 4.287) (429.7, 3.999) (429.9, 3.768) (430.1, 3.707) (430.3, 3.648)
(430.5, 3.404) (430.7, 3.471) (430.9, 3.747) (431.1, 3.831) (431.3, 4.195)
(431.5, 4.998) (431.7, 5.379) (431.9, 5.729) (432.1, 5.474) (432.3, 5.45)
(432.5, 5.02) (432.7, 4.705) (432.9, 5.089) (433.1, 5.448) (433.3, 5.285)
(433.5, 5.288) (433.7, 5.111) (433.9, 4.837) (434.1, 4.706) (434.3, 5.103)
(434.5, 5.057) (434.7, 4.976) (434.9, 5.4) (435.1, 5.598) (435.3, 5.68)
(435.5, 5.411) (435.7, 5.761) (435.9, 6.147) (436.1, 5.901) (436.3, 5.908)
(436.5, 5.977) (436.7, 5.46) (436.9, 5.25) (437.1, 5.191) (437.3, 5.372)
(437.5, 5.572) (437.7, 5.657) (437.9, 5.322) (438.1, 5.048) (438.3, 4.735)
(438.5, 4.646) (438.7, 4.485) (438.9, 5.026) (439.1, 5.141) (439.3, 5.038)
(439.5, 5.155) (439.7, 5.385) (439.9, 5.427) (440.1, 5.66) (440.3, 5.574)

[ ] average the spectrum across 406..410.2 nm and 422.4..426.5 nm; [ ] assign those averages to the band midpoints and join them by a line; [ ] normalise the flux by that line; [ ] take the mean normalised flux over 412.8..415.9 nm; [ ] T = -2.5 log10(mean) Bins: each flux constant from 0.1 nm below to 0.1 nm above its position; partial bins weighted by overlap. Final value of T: 0.06 mag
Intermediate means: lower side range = 4.95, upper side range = 4.93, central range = 4.66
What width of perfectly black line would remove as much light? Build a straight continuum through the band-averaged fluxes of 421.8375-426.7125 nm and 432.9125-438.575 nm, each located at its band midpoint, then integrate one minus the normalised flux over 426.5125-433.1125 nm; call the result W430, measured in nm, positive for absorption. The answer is 0.70 nm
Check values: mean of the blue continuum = 4.94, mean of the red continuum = 5.35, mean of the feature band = 4.59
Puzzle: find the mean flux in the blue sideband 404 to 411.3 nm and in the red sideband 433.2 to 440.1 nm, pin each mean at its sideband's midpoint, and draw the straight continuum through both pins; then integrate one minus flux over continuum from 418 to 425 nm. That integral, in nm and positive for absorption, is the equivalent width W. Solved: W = 0.28 nm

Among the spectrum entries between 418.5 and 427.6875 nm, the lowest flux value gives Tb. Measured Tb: 3.854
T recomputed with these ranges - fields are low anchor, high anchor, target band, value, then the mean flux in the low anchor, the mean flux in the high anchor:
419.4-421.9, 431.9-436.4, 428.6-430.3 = 0.22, 4.68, 5.34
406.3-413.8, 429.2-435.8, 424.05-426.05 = -0.07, 4.79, 4.79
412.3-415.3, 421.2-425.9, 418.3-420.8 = 0.01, 4.69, 4.89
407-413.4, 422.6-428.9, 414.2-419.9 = 0.04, 4.78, 4.91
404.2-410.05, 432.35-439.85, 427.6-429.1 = 0.11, 4.84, 5.27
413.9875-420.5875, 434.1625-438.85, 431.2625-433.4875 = 0.01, 4.68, 5.37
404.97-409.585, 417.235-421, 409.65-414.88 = 0.06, 4.91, 4.73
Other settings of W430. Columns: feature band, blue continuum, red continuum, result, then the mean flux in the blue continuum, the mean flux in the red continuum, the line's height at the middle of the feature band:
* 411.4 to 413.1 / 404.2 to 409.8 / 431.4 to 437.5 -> 0.08 nm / 4.87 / 5.36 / 4.96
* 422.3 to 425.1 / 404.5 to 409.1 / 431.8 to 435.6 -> 0.08 nm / 4.87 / 5.23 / 5.09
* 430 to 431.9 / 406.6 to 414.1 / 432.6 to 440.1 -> 0.39 nm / 4.8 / 5.28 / 5.18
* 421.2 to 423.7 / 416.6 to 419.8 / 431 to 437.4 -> 0.09 nm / 4.72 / 5.27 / 4.87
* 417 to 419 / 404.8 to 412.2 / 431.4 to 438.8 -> 0.11 nm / 4.73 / 5.3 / 4.93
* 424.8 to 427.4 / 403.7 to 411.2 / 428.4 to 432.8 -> -0.24 nm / 4.75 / 4.42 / 4.48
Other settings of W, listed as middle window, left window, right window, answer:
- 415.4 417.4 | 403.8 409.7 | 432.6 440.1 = 0.16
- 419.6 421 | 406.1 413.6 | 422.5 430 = 0.03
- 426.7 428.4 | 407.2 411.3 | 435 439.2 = 0.10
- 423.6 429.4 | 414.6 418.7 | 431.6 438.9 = 0.09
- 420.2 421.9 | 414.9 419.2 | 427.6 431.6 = -0.04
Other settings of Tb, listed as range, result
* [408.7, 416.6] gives 3.959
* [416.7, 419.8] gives 4.207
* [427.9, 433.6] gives 3.404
